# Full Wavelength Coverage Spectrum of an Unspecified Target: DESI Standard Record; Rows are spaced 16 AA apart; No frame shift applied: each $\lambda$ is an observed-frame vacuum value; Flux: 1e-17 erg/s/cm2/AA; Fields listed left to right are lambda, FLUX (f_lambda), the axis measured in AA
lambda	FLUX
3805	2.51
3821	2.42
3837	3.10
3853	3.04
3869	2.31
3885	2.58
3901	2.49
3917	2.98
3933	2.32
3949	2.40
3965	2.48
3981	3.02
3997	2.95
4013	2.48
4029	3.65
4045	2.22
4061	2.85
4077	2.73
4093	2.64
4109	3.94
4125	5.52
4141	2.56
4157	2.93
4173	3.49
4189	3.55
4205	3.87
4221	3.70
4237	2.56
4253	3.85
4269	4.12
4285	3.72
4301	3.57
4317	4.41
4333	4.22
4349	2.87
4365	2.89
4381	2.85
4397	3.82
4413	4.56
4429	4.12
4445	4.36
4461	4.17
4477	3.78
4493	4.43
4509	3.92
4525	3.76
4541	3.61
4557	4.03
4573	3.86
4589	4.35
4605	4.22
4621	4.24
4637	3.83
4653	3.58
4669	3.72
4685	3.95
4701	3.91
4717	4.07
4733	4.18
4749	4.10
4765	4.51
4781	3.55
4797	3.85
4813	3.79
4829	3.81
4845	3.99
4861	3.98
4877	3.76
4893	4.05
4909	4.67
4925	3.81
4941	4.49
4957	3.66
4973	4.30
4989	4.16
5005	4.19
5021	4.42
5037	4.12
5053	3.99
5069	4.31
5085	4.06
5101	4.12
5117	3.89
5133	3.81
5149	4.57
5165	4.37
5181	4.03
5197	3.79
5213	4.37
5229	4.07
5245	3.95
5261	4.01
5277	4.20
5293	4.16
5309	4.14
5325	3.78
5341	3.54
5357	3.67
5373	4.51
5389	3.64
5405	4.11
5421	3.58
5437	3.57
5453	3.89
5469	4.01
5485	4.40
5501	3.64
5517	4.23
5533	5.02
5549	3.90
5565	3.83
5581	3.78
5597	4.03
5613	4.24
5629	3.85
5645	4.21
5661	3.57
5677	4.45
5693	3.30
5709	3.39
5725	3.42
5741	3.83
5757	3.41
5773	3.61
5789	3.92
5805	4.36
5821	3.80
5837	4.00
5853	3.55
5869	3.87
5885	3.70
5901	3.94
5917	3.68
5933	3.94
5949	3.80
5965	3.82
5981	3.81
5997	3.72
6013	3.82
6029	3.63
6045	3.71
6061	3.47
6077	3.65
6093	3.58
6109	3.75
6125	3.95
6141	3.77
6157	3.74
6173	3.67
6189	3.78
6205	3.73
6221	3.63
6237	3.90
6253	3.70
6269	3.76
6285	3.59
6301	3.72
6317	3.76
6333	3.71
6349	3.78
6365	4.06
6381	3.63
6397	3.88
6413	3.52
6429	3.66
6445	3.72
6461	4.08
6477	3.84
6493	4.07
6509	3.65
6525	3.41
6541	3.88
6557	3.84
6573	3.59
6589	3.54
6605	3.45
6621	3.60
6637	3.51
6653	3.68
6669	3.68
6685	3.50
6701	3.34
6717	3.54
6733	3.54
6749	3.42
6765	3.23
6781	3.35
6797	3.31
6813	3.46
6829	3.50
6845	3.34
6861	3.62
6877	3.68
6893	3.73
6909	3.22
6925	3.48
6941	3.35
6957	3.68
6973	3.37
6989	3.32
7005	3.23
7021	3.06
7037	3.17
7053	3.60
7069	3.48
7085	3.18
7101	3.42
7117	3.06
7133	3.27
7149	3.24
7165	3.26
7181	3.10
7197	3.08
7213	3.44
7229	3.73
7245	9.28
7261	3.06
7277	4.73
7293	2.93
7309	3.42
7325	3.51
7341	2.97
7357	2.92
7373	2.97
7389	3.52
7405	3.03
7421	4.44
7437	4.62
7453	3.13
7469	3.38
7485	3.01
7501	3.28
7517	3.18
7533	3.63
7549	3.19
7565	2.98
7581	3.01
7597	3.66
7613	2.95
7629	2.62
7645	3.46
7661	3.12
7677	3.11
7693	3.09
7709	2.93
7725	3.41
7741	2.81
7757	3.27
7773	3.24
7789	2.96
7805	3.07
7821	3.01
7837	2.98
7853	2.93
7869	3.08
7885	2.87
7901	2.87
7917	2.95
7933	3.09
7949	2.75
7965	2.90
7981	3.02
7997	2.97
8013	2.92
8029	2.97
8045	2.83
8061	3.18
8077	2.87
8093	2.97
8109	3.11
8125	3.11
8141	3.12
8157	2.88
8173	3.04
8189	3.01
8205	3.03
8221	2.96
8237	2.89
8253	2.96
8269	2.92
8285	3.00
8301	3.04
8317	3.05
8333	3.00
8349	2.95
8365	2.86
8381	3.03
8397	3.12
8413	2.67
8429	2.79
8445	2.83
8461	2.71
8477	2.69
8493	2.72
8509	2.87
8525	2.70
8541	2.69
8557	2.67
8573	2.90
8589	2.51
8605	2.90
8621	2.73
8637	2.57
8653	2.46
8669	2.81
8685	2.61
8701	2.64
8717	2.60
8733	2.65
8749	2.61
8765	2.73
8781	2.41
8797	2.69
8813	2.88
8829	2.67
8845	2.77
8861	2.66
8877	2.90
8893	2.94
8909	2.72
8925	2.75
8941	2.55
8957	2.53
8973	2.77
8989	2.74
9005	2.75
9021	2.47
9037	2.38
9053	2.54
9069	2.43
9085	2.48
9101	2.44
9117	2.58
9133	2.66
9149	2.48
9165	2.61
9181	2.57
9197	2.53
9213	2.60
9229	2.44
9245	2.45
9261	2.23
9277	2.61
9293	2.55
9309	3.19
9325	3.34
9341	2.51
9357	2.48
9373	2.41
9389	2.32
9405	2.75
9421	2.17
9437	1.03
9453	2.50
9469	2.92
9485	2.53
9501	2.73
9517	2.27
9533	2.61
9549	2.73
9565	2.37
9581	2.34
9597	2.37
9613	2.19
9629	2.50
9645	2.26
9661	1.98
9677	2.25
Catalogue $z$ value 0.104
